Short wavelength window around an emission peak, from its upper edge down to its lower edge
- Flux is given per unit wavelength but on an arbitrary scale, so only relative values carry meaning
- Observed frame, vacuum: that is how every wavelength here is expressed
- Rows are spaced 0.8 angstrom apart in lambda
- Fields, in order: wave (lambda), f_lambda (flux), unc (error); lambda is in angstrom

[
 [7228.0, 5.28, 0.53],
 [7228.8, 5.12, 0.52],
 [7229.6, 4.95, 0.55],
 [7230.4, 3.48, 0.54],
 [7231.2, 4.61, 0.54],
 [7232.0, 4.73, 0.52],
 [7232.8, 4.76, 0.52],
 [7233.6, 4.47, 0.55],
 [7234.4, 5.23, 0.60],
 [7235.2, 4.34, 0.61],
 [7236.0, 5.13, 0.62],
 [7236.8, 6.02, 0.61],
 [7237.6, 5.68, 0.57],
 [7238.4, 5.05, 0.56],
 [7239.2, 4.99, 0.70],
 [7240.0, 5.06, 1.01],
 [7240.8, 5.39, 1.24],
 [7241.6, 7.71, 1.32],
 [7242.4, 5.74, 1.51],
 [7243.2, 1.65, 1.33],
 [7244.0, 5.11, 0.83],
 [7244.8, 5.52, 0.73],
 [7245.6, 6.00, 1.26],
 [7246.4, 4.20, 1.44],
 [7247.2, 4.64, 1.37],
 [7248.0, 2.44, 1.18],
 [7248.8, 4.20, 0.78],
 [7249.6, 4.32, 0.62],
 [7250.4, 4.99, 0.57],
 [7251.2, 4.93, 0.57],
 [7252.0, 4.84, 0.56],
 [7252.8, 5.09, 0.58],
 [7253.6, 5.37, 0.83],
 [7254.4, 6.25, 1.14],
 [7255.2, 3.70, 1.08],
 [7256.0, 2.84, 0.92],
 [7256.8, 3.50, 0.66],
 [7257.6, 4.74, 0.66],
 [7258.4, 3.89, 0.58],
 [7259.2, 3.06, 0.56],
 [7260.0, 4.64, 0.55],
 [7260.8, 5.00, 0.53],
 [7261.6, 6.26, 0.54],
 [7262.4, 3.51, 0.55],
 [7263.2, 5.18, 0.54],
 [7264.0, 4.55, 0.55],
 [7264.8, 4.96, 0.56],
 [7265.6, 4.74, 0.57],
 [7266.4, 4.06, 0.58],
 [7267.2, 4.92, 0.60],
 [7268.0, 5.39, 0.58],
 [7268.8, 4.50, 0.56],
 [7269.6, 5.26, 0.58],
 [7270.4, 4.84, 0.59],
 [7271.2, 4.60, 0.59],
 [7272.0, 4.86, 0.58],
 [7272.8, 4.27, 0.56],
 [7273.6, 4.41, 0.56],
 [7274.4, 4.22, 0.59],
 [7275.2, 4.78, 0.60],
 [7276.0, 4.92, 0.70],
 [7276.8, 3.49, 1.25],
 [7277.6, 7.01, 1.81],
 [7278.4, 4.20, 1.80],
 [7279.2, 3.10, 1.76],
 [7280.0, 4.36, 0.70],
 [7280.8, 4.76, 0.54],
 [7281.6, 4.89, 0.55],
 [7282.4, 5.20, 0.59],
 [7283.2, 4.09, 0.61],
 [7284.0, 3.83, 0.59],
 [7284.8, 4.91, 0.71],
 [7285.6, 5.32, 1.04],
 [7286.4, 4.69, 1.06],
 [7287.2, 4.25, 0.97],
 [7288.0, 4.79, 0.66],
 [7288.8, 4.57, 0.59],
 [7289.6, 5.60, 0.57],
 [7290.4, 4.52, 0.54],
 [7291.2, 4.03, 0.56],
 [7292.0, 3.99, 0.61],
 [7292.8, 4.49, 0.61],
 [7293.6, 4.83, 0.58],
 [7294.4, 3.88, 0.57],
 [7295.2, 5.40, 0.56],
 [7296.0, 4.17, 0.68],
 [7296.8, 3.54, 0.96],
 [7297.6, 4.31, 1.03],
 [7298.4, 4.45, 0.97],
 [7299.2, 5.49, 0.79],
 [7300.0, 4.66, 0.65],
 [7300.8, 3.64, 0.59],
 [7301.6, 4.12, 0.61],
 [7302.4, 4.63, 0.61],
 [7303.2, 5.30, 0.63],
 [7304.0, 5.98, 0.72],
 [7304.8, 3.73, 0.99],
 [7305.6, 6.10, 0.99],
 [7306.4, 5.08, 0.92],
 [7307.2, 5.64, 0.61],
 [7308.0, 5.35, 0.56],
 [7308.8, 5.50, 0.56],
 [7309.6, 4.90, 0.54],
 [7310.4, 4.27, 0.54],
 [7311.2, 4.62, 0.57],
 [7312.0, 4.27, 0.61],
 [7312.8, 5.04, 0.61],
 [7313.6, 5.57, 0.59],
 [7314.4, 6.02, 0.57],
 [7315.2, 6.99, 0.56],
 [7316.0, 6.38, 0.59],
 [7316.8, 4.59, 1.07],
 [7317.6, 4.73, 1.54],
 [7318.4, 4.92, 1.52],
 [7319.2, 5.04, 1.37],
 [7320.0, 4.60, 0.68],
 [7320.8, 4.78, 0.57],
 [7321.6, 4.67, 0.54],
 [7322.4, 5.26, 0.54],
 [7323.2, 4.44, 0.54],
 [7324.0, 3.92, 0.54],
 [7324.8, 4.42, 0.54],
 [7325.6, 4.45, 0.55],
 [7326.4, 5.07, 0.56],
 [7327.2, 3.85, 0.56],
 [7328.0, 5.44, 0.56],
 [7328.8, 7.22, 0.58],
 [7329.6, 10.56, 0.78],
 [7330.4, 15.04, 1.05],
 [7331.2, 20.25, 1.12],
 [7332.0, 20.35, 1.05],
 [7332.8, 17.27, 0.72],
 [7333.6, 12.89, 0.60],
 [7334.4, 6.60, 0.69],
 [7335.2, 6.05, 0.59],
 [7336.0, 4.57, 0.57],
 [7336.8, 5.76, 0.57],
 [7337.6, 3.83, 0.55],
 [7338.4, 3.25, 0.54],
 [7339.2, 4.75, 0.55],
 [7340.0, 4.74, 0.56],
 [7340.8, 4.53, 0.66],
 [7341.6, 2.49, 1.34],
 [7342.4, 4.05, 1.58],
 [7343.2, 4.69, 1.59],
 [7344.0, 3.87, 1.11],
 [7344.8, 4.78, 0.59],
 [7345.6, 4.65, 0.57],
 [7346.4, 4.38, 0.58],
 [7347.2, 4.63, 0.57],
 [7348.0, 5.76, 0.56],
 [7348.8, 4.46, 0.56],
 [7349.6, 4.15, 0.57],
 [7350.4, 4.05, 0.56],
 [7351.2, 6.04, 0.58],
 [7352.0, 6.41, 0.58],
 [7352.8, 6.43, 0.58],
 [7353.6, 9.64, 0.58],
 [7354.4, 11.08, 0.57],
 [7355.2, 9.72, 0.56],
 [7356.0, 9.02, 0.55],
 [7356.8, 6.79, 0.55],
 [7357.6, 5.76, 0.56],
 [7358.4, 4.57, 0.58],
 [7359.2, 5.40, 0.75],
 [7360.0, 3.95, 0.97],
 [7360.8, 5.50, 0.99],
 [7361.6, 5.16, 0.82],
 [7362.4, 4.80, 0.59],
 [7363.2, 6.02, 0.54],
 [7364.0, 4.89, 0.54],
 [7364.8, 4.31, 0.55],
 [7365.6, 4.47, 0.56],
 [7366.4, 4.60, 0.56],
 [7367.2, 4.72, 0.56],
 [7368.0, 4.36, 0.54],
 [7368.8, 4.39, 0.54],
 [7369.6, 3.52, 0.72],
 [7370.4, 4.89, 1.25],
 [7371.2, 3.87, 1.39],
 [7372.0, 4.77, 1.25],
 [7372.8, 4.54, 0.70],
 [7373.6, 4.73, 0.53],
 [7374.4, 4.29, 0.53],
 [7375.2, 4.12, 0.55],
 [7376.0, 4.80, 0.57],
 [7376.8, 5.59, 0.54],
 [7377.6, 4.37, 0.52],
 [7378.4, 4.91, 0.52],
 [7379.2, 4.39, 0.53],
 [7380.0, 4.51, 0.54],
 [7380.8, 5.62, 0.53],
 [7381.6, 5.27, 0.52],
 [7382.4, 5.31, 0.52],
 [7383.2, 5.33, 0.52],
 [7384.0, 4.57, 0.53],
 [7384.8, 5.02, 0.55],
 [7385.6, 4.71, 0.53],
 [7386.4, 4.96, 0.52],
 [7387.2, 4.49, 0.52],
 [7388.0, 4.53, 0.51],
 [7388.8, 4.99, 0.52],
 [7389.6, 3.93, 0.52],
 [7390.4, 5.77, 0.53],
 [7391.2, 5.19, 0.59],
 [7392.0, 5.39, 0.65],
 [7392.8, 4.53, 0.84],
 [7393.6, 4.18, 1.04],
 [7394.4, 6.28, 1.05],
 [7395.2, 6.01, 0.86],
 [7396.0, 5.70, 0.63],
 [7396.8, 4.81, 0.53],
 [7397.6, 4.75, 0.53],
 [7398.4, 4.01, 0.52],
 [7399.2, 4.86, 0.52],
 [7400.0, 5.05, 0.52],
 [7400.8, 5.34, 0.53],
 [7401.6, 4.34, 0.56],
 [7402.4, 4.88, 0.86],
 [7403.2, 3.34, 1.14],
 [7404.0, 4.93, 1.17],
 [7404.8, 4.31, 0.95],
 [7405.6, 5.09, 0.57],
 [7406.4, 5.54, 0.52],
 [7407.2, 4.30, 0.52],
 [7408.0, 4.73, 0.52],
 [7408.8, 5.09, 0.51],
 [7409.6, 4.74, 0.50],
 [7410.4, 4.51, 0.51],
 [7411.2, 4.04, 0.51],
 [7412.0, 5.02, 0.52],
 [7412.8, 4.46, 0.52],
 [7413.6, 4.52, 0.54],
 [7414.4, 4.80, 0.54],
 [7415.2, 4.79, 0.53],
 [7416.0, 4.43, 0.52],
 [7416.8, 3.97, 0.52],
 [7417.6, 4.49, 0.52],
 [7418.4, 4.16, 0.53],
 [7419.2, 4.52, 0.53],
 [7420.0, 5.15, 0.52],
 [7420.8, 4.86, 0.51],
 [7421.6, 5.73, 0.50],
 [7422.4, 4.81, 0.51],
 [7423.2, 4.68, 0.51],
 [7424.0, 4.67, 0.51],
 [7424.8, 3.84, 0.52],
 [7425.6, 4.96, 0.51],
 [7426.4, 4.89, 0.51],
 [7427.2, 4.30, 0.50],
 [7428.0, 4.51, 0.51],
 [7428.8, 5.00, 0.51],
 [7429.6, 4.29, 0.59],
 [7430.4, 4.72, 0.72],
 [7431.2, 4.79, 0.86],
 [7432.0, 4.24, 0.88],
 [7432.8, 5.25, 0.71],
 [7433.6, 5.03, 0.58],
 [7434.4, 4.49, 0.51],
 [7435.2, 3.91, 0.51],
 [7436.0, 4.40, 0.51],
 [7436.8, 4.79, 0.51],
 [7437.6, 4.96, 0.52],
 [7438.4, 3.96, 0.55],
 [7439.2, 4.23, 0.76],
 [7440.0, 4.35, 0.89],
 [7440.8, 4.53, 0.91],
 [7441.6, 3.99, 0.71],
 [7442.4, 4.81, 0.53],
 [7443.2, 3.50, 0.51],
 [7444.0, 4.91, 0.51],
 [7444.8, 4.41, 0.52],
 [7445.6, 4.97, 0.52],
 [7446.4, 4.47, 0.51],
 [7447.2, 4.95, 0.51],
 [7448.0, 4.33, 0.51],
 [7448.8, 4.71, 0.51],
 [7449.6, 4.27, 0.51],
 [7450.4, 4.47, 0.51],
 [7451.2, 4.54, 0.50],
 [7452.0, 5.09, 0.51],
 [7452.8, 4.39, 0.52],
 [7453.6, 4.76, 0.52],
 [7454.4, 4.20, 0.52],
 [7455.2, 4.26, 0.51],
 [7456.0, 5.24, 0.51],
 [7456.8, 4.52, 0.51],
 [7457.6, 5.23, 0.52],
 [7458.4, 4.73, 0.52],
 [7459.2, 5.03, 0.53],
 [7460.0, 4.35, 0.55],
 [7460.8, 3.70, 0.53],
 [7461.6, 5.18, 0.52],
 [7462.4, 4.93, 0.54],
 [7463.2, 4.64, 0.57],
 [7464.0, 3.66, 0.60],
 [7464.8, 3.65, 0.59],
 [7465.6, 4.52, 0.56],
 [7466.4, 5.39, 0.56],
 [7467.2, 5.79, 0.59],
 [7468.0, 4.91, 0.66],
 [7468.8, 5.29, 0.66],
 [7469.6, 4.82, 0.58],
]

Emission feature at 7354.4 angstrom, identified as [N II] 6583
